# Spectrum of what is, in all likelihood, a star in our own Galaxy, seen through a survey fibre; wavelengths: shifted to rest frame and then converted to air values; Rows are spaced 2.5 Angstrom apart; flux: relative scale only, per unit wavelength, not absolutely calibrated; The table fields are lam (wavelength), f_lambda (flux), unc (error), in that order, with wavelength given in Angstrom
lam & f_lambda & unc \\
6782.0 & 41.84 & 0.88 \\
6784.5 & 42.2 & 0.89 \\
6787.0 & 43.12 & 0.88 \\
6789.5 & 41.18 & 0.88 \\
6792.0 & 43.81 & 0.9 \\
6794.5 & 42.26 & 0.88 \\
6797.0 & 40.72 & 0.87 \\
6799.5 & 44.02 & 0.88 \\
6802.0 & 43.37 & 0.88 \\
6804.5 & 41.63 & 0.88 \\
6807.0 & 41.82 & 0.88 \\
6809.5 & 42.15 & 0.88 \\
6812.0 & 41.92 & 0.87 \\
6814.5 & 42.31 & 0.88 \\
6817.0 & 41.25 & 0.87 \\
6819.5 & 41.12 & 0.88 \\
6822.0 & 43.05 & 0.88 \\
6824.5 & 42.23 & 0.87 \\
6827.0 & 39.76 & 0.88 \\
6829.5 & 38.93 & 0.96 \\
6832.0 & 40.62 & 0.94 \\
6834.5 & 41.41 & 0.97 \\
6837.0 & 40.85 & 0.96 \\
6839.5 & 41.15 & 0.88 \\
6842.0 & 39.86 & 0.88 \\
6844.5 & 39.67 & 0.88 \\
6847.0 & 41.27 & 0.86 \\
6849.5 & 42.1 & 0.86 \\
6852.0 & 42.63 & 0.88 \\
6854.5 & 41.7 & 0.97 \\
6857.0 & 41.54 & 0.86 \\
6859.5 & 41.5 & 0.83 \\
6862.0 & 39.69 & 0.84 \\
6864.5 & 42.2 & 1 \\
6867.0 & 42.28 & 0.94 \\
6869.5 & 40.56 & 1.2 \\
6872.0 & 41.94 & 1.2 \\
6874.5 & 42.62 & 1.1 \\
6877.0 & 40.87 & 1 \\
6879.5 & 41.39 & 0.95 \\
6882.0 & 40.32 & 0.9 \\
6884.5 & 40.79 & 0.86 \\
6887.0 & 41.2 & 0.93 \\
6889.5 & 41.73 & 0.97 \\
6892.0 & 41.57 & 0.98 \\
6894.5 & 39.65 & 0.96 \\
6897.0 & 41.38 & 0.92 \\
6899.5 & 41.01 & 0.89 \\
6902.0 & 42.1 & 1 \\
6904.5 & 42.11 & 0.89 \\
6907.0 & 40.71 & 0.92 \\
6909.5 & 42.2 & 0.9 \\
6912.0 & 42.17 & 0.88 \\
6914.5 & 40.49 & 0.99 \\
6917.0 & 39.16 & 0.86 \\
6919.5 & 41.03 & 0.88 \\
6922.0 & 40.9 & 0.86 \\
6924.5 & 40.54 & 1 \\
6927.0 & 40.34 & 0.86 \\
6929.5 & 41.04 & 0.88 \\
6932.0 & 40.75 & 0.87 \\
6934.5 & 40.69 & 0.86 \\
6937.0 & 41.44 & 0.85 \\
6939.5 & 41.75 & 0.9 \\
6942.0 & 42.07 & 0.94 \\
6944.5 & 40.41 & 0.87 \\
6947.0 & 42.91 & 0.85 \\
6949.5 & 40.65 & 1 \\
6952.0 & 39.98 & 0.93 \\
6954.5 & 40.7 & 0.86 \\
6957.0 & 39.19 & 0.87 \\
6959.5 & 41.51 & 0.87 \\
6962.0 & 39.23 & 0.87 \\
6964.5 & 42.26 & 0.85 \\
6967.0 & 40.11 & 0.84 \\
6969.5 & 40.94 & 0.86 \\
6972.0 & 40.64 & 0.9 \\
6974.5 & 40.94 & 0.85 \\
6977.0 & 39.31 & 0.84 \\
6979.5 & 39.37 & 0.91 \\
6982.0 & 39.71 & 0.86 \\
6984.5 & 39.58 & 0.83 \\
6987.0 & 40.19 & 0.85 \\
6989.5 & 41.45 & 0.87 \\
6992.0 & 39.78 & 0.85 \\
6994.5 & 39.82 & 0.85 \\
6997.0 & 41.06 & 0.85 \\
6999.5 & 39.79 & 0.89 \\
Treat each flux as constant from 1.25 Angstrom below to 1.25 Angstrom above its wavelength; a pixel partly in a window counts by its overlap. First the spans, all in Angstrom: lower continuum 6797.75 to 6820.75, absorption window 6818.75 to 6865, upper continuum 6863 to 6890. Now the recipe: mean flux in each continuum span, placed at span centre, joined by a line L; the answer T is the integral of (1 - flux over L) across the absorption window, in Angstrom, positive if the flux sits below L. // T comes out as 0.8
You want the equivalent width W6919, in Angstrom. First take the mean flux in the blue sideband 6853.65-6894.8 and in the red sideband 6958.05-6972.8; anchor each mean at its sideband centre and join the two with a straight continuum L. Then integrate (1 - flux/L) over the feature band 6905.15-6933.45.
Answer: 0.1 Angstrom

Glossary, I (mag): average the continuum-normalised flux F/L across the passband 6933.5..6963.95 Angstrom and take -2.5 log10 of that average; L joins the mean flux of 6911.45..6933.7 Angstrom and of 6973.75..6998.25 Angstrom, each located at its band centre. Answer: -0.01 mag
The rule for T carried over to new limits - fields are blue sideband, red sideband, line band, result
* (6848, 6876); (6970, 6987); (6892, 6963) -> -0.37 Angstrom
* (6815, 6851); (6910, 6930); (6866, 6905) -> -0.46 Angstrom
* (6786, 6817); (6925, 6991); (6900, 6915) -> -0.17 Angstrom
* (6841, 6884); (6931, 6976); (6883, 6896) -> 0.06 Angstrom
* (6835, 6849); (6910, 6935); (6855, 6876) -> -0.43 Angstrom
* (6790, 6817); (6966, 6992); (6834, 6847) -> 0.39 Angstrom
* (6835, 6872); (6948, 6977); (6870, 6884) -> -0.09 Angstrom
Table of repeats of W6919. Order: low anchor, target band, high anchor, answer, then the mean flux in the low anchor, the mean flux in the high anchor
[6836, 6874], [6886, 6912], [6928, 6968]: -0.18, 41.3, 40.9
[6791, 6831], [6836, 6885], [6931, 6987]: 0.24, 41.9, 40.6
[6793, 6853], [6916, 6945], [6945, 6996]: -0.11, 41.5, 40.4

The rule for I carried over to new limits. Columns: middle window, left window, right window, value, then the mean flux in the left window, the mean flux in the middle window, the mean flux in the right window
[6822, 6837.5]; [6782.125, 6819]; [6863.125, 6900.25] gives 0.03 mag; 42.2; 40.8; 41.3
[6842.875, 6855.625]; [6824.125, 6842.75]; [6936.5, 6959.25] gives -0.02 mag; 40.5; 41.4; 41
